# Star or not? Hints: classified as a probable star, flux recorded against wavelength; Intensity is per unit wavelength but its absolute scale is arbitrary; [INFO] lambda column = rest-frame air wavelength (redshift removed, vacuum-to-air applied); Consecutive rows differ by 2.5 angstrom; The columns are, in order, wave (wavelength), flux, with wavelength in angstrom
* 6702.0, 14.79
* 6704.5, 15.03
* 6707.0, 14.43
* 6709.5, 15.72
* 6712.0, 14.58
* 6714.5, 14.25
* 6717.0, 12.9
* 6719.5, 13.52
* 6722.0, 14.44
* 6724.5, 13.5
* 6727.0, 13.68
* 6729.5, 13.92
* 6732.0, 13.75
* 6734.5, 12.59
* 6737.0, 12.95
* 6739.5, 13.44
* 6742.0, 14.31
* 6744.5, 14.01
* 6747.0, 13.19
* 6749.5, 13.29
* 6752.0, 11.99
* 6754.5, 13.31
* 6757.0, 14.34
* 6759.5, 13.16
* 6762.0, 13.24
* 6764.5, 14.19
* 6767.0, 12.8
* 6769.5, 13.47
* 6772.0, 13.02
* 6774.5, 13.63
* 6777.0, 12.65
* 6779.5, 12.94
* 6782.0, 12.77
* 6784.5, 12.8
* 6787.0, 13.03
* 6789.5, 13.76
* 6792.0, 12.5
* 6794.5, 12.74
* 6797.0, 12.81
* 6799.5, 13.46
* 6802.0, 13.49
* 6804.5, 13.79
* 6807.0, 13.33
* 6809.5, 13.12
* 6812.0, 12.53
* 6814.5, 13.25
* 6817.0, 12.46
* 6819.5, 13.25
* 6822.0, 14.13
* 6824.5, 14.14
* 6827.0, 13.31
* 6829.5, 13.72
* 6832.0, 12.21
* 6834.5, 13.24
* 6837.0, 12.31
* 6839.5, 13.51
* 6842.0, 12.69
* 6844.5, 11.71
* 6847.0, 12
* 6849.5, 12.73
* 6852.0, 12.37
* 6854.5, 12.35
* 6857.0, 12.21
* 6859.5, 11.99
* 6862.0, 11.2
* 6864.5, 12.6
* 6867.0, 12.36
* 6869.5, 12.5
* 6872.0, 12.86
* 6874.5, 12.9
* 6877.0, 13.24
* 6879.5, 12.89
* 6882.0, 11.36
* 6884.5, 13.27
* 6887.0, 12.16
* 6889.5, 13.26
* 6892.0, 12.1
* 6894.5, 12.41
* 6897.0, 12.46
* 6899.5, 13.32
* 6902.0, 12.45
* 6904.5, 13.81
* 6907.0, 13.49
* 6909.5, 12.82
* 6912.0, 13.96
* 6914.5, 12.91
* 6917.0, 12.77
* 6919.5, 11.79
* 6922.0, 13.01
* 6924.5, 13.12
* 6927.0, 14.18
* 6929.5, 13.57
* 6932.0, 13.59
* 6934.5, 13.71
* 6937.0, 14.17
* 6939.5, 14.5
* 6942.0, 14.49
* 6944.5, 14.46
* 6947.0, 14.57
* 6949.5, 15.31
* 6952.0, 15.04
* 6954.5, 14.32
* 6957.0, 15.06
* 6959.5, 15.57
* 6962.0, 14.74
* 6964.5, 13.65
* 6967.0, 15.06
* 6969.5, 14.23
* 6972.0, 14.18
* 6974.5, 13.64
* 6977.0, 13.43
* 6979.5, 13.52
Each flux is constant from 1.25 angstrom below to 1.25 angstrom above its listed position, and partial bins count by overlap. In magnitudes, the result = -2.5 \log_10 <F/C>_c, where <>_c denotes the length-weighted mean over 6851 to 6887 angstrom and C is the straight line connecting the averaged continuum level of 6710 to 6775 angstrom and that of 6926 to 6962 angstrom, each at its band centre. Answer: 0.14 mag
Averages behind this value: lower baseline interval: 13.5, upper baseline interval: 14.5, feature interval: 12.4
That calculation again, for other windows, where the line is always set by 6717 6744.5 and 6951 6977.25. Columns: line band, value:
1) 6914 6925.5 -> 0.13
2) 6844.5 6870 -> 0.16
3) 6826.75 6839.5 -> 0.08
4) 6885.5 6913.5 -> 0.10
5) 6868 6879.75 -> 0.10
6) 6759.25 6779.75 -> 0.04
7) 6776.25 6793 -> 0.07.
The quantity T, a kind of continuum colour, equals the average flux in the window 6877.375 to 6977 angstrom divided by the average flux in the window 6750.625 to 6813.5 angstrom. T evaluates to 1.04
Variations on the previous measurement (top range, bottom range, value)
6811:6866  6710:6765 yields 0.94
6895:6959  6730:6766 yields 1.02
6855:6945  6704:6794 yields 0.96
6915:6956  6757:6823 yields 1.05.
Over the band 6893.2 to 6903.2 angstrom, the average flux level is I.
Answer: 12.7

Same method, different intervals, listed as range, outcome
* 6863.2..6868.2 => 12.5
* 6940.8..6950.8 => 14.7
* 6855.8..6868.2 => 12.1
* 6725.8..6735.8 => 13.5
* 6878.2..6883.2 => 12.1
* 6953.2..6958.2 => 14.7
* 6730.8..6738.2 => 13.1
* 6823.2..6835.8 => 13.3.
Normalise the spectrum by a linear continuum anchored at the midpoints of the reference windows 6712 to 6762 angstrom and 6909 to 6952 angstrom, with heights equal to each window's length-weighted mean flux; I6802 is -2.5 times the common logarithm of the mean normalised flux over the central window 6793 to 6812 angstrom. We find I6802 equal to 0.03 mag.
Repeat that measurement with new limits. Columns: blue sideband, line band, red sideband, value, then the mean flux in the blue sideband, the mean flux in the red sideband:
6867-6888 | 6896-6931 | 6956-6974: 0.026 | 12.6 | 14.6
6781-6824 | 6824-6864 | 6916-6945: 0.060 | 13.2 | 13.6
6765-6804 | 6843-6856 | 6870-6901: 0.051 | 13.1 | 12.7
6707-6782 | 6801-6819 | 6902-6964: 0.044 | 13.5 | 13.9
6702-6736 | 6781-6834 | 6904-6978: 0.067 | 14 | 14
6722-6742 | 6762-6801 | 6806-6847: 0.012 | 13.5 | 13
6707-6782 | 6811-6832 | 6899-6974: 0.033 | 13.5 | 13.9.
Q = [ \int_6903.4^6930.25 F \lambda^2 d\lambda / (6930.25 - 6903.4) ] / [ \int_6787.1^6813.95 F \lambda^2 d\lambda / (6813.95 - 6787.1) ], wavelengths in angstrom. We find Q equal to 1.0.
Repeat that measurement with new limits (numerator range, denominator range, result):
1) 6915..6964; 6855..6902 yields 1.15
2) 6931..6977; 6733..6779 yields 1.15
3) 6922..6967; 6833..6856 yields 1.18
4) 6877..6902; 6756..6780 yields 0.98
